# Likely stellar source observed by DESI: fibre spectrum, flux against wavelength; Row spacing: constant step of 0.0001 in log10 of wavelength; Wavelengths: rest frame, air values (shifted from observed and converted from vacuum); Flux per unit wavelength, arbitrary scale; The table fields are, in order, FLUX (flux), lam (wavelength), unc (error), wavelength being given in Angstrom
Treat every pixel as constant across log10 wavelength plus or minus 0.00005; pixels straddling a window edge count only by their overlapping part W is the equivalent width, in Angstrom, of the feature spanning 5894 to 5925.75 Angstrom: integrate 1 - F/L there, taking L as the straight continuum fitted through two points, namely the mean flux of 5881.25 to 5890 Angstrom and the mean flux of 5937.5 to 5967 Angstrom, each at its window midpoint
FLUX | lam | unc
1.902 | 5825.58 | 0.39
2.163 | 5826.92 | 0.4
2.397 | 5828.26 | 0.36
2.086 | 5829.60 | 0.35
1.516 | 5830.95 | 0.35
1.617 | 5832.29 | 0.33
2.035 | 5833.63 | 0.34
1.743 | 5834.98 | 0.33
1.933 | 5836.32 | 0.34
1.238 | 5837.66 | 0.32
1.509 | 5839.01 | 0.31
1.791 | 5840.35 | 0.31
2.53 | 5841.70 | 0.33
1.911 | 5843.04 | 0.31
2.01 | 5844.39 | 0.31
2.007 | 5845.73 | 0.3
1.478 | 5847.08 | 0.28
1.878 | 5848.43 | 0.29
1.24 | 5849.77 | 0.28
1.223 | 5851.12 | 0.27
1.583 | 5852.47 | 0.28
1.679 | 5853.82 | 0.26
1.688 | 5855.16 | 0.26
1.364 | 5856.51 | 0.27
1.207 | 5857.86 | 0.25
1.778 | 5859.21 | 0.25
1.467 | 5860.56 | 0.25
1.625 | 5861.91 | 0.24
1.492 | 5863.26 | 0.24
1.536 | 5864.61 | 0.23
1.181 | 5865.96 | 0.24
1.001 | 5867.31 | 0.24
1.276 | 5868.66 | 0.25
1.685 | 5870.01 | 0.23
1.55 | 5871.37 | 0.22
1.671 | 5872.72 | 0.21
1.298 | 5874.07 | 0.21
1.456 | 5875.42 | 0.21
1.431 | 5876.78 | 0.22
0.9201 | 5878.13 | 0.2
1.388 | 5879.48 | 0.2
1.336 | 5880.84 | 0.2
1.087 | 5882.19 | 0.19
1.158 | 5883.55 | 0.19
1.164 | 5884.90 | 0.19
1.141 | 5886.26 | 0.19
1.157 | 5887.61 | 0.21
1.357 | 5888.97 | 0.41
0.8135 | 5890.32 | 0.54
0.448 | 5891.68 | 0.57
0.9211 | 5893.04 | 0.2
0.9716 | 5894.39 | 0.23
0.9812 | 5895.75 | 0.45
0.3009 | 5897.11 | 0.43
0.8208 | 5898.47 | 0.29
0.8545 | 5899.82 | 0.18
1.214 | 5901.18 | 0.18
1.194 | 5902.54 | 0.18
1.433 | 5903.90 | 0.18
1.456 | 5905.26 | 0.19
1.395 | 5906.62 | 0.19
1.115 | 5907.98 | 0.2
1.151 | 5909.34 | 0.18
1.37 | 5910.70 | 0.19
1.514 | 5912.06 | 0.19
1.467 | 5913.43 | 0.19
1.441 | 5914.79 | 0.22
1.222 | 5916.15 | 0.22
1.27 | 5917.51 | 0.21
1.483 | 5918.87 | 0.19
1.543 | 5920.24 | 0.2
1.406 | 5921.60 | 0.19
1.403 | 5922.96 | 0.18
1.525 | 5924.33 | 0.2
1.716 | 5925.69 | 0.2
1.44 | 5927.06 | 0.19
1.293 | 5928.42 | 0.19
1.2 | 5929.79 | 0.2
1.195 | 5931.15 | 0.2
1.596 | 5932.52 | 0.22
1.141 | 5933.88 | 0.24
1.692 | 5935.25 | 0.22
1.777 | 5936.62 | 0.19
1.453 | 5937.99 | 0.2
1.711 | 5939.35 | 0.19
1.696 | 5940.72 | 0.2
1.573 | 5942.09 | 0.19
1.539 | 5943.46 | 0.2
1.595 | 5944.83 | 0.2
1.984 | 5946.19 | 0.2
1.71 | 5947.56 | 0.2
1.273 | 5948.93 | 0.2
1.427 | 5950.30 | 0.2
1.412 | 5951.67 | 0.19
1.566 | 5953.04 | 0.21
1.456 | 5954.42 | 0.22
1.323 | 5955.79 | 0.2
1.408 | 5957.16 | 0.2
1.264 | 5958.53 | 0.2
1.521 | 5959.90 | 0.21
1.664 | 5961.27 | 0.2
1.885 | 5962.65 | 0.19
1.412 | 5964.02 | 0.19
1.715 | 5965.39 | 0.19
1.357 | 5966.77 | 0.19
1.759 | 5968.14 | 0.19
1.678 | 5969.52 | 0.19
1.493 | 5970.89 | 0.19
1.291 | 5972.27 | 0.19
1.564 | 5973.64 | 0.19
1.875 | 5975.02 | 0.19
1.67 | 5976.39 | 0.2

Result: 1.4 Angstrom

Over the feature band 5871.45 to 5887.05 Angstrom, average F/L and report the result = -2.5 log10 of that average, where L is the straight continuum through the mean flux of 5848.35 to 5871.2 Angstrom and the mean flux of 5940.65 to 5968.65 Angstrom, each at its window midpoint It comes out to 0.15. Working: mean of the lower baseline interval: 1.46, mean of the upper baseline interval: 1.54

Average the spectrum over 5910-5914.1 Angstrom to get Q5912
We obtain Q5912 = 1.45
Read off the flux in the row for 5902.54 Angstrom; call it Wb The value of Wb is 1.194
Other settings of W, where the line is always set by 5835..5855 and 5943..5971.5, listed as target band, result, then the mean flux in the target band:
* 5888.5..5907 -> 7.16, 1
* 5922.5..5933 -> 1.14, 1.42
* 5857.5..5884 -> 4.68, 1.38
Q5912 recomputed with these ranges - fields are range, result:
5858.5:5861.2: 1.62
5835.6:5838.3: 1.6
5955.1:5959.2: 1.33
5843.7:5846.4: 2.01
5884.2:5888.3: 1.15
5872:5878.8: 1.36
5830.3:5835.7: 1.73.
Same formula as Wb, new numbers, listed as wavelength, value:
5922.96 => 1.403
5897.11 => 0.3009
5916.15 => 1.222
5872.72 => 1.671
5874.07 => 1.298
